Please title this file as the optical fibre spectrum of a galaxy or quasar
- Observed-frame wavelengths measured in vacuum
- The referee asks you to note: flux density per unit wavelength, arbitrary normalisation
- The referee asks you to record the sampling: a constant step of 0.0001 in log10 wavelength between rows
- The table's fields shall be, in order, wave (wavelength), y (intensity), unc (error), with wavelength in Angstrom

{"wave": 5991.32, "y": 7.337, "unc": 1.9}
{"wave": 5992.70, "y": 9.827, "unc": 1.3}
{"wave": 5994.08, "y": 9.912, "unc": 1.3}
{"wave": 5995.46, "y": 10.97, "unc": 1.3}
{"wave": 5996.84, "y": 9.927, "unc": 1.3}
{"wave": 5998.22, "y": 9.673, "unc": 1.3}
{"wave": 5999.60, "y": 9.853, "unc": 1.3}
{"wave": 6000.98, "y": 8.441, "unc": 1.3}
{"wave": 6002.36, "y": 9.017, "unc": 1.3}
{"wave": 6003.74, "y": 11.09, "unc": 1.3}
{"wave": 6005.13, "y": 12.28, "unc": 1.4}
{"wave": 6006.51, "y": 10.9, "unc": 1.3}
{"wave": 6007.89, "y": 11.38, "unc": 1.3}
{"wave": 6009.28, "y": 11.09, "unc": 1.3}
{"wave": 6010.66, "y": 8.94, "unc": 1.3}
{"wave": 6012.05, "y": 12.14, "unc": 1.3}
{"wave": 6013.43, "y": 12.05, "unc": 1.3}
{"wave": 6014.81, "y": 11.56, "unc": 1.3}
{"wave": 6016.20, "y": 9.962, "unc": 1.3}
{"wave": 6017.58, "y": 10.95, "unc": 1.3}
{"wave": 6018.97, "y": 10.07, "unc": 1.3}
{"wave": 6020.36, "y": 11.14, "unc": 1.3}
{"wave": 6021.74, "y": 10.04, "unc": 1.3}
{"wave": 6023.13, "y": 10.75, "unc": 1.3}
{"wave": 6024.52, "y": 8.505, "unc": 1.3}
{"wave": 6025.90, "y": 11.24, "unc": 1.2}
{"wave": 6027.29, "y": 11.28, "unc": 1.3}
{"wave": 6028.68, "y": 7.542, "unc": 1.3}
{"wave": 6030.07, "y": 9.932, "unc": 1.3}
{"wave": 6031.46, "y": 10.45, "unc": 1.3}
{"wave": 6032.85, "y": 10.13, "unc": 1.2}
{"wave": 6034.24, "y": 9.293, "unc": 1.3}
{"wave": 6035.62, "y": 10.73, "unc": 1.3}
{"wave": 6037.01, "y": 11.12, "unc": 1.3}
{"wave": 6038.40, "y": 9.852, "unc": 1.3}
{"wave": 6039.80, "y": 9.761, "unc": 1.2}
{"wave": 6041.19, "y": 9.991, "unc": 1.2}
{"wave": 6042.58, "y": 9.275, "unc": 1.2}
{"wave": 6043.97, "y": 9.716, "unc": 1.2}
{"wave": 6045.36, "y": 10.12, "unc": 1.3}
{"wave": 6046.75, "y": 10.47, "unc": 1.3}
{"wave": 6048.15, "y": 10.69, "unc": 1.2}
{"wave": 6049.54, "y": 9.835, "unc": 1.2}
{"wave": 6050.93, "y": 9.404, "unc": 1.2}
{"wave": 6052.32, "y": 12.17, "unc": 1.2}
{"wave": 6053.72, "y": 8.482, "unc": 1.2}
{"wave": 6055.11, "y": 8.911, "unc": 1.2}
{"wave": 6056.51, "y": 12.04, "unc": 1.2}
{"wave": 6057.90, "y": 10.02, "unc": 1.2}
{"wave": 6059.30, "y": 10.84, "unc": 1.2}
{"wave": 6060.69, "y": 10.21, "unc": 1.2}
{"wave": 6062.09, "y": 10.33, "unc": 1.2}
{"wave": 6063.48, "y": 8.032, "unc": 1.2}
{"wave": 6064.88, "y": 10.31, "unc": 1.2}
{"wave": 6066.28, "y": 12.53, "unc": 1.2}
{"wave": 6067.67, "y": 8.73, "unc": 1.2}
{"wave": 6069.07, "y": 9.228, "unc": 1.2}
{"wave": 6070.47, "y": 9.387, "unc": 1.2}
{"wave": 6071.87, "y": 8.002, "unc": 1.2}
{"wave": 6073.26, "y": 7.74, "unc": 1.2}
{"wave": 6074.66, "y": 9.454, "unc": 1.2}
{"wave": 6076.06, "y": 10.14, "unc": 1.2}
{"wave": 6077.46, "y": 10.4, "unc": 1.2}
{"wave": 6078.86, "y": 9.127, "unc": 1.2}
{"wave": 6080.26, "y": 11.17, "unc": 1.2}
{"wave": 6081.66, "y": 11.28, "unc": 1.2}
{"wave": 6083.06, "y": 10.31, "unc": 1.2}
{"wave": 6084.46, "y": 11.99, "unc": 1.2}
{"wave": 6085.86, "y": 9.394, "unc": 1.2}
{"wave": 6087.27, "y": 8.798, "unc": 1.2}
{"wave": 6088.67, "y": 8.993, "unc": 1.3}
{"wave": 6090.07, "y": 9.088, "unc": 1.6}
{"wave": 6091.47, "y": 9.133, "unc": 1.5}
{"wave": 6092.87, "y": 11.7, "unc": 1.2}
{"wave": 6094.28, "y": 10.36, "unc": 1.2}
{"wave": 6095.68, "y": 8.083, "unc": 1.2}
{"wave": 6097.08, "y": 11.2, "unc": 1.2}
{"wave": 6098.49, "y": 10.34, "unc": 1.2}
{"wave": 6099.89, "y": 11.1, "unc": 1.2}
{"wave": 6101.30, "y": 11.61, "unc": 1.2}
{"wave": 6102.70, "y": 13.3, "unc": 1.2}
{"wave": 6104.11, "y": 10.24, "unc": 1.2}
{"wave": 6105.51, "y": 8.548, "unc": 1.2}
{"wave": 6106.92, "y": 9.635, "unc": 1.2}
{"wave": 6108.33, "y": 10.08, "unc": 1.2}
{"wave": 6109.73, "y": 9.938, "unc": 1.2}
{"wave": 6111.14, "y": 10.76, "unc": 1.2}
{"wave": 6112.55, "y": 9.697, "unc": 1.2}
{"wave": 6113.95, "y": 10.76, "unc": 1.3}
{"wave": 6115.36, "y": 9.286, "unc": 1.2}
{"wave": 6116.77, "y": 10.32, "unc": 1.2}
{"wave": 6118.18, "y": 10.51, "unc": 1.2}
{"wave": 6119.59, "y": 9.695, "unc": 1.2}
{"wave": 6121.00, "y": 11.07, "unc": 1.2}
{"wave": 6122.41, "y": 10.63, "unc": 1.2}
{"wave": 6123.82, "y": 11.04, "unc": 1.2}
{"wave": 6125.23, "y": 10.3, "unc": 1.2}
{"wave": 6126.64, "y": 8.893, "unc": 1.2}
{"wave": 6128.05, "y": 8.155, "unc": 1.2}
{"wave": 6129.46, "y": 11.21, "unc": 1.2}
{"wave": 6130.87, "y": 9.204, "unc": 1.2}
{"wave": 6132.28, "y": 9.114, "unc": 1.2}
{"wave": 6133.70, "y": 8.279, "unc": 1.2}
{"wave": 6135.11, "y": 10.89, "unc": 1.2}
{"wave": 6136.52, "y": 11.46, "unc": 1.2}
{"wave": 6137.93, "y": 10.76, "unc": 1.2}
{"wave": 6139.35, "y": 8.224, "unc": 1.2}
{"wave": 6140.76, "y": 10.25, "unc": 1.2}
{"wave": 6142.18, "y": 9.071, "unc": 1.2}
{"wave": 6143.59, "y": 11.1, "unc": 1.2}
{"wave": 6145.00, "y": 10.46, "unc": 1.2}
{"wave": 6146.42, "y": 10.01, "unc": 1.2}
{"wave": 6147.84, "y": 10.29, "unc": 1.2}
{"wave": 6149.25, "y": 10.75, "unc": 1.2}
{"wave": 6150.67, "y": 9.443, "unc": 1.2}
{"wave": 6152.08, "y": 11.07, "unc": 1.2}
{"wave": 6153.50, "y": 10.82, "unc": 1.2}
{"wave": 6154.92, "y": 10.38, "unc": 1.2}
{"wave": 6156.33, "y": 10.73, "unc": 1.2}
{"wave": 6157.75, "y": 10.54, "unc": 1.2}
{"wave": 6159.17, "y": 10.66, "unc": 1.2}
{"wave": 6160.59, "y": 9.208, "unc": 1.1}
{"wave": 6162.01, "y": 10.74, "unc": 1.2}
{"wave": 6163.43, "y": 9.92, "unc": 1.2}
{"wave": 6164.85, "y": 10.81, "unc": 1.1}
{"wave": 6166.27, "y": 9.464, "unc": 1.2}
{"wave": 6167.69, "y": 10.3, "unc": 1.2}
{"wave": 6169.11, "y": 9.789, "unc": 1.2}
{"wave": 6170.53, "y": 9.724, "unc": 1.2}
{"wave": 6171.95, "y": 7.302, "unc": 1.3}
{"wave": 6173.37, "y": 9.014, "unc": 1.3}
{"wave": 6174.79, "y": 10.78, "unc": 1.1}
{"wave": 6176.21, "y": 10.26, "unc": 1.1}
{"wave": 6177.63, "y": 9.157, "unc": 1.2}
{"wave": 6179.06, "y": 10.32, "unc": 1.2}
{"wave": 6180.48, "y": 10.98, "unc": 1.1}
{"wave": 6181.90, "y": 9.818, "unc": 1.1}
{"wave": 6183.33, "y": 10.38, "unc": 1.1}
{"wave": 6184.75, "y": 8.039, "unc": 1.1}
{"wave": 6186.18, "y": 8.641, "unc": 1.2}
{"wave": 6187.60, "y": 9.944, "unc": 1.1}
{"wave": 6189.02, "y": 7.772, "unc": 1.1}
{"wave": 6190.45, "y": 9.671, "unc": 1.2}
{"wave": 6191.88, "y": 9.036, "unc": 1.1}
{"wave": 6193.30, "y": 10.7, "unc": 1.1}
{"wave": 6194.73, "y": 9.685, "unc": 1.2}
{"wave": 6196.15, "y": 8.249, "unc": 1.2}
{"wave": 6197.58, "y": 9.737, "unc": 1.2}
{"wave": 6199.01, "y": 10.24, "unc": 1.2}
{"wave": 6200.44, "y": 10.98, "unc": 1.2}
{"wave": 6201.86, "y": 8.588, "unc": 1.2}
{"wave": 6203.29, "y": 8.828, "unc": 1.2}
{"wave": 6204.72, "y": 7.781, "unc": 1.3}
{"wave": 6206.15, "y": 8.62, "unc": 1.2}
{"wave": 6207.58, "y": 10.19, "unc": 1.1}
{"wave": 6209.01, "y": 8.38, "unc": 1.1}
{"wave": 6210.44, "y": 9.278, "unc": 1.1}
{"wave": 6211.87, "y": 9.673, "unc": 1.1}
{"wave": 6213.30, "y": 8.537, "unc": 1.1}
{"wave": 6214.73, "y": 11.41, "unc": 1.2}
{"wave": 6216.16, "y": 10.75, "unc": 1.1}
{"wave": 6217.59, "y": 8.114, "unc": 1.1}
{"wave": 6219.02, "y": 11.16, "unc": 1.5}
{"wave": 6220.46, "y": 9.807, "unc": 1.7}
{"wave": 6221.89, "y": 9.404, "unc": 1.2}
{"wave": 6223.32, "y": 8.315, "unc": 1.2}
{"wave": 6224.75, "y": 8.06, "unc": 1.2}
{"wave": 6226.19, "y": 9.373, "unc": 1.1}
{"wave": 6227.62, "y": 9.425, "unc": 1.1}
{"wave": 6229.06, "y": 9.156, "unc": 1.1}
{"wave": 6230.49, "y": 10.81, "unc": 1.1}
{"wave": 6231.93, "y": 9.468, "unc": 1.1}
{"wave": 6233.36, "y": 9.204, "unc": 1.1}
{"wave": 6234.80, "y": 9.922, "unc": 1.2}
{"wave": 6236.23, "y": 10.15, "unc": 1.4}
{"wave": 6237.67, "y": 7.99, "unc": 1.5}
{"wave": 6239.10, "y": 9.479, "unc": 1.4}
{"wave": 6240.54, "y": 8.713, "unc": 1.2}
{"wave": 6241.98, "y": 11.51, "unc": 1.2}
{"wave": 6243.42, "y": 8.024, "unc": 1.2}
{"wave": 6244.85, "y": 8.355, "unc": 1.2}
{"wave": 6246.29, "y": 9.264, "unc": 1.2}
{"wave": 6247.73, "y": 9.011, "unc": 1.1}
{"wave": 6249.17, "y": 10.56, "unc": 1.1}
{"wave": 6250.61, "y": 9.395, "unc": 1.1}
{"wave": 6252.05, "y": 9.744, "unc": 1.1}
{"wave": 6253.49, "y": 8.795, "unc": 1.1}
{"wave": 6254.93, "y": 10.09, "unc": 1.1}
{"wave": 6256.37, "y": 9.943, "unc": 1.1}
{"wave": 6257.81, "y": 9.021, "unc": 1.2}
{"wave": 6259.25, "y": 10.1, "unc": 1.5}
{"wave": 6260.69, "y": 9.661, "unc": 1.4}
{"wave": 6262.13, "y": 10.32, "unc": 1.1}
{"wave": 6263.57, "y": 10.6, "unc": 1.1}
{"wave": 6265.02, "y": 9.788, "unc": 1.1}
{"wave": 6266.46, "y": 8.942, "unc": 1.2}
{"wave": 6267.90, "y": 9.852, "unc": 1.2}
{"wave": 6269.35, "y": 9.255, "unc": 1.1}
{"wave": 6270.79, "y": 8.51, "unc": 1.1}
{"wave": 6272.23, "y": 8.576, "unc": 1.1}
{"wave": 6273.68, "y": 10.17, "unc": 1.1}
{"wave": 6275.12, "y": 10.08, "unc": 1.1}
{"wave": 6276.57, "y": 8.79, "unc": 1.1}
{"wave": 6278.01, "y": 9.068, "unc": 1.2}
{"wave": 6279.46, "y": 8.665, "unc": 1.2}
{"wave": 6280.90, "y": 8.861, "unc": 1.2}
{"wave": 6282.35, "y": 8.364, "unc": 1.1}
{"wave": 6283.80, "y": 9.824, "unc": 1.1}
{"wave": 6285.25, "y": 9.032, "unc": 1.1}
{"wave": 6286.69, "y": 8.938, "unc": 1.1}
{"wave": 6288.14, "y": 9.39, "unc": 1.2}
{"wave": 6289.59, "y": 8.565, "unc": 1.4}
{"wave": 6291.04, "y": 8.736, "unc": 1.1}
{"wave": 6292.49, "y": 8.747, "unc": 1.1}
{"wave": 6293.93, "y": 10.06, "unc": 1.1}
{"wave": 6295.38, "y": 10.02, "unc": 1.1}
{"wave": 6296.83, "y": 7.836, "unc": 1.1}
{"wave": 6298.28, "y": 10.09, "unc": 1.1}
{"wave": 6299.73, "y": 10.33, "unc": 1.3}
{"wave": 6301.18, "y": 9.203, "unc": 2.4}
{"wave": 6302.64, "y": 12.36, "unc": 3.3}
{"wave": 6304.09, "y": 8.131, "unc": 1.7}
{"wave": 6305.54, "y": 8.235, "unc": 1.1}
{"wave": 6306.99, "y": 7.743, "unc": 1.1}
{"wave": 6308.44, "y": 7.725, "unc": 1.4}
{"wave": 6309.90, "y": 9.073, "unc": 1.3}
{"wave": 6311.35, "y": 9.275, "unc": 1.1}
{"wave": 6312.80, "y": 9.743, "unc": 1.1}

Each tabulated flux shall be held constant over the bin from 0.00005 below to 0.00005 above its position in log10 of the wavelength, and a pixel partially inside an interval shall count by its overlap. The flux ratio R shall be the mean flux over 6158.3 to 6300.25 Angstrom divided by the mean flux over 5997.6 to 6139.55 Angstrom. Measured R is 0.9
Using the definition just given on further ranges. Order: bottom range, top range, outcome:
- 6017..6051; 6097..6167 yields 1.01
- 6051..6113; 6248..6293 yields 0.93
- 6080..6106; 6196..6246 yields 0.91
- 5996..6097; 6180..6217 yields 0.93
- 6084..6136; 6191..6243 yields 0.94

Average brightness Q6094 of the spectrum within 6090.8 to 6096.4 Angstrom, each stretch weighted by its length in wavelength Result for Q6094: 9.83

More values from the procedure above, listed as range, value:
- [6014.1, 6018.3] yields 10.8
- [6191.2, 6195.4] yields 9.82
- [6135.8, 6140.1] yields 10.2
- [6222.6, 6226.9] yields 8.58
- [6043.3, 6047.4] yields 10.1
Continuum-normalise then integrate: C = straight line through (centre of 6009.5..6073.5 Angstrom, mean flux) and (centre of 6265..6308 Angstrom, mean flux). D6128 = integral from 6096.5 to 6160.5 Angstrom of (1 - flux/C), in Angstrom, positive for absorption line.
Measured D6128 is -3.1 Angstrom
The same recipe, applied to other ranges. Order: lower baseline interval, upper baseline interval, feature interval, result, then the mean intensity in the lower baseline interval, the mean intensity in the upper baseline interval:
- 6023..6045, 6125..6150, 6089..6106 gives -0.79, 9.96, 9.9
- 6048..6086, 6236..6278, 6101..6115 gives -0.72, 10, 9.46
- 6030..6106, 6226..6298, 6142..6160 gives -1.24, 10.1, 9.37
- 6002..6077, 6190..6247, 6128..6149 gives -0.49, 10.2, 9.4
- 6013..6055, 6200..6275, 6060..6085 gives 0.37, 10.2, 9.44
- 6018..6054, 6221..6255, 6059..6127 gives -1.36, 10.1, 9.33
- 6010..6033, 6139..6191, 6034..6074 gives 1.46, 10.4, 9.9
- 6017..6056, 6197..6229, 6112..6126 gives -0.83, 10.1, 9.39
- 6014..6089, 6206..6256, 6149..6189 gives -1.09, 10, 9.44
